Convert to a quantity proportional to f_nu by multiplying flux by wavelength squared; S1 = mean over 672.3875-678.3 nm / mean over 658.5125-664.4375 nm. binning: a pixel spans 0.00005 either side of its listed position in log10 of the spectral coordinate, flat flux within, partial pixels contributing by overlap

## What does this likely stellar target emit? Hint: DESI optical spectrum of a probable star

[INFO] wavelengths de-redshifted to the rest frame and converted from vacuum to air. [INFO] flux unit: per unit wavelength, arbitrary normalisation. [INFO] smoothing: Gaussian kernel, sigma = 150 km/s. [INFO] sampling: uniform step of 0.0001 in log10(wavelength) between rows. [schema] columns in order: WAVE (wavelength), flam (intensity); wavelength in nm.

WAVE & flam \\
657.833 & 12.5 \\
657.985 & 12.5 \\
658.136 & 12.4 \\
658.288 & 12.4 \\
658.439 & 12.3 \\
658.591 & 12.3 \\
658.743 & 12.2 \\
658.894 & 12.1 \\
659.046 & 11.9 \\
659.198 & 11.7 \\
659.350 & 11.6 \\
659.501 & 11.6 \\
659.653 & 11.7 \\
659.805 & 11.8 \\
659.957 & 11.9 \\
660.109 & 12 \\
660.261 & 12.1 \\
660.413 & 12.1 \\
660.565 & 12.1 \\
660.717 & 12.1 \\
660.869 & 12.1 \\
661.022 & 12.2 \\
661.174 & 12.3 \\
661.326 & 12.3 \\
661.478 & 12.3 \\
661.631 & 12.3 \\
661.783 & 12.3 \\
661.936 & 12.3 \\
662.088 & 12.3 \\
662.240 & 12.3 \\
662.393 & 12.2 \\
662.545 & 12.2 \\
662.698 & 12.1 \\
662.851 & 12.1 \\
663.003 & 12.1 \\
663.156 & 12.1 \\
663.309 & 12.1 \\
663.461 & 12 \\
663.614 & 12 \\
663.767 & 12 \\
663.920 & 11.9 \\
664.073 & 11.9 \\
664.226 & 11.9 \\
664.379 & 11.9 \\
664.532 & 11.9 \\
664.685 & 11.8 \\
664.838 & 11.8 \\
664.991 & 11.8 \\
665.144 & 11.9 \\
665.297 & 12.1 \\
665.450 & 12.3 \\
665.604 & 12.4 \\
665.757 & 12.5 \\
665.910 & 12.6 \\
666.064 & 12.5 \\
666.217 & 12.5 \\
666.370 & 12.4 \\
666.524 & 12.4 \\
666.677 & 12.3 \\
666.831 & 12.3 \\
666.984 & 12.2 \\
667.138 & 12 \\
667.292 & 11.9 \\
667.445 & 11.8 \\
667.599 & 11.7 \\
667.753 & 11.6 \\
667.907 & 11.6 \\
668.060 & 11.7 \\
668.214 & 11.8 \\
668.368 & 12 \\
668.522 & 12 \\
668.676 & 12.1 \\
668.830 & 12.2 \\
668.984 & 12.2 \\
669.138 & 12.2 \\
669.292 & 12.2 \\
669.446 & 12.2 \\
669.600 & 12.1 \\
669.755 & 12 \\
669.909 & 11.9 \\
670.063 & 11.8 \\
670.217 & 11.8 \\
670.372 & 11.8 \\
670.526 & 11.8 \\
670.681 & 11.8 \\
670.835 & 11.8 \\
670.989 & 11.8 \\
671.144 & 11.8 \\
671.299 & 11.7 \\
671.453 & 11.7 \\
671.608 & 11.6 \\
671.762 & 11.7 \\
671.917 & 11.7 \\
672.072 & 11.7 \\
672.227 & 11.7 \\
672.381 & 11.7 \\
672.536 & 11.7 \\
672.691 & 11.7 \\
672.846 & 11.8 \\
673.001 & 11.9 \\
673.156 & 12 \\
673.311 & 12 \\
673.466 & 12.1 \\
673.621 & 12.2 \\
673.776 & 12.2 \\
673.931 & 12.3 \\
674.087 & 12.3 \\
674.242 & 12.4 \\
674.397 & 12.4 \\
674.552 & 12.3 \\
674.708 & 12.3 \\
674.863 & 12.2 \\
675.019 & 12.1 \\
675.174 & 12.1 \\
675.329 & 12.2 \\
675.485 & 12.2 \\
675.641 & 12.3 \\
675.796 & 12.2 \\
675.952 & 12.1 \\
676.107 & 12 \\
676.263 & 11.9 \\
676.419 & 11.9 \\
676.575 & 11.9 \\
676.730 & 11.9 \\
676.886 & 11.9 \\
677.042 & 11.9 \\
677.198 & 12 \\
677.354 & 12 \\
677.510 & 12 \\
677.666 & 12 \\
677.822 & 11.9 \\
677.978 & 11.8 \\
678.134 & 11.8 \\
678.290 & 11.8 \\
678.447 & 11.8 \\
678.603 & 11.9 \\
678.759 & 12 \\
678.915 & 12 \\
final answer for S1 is 1.0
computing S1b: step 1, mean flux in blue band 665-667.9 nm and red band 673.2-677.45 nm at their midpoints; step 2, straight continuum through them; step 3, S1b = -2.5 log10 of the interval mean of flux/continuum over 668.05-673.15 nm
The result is 0.02 mag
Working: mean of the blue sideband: 12.2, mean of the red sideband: 12.1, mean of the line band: 11.9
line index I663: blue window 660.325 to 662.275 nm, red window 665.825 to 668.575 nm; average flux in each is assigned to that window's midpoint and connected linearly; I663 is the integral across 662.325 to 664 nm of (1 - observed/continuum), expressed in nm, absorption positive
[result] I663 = 0.015 nm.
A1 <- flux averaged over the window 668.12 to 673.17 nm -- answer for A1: 11.9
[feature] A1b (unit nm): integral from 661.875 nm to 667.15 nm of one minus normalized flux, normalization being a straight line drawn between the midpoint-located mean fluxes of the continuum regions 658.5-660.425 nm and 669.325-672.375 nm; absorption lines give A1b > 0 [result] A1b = -0.12 nm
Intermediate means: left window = 11.9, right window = 11.8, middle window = 12.1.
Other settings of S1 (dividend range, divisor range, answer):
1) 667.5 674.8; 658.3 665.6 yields 1.02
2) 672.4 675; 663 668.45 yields 1.03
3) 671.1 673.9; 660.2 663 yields 1.00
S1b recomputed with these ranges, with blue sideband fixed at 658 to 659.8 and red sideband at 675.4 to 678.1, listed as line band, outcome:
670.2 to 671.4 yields 0.02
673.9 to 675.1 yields -0.03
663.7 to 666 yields 0.00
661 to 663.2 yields -0.02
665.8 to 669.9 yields -0.01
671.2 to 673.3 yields 0.02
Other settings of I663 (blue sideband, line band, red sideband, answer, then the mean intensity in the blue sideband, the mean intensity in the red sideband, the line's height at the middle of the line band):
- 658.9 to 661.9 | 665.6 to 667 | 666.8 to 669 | -0.055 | 12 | 11.9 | 11.9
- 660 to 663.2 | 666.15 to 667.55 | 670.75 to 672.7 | -0.029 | 12.2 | 11.7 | 11.9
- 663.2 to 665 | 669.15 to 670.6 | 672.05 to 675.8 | 0.006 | 11.9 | 12.1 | 12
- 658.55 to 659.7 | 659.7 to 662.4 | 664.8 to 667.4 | -0.041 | 11.9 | 12.2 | 12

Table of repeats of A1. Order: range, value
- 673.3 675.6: 12.2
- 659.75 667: 12.1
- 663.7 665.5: 11.9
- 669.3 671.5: 11.9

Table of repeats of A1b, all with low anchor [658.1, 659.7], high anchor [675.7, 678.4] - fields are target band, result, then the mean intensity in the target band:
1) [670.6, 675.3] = 0.00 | 12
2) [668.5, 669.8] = -0.02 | 12.1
